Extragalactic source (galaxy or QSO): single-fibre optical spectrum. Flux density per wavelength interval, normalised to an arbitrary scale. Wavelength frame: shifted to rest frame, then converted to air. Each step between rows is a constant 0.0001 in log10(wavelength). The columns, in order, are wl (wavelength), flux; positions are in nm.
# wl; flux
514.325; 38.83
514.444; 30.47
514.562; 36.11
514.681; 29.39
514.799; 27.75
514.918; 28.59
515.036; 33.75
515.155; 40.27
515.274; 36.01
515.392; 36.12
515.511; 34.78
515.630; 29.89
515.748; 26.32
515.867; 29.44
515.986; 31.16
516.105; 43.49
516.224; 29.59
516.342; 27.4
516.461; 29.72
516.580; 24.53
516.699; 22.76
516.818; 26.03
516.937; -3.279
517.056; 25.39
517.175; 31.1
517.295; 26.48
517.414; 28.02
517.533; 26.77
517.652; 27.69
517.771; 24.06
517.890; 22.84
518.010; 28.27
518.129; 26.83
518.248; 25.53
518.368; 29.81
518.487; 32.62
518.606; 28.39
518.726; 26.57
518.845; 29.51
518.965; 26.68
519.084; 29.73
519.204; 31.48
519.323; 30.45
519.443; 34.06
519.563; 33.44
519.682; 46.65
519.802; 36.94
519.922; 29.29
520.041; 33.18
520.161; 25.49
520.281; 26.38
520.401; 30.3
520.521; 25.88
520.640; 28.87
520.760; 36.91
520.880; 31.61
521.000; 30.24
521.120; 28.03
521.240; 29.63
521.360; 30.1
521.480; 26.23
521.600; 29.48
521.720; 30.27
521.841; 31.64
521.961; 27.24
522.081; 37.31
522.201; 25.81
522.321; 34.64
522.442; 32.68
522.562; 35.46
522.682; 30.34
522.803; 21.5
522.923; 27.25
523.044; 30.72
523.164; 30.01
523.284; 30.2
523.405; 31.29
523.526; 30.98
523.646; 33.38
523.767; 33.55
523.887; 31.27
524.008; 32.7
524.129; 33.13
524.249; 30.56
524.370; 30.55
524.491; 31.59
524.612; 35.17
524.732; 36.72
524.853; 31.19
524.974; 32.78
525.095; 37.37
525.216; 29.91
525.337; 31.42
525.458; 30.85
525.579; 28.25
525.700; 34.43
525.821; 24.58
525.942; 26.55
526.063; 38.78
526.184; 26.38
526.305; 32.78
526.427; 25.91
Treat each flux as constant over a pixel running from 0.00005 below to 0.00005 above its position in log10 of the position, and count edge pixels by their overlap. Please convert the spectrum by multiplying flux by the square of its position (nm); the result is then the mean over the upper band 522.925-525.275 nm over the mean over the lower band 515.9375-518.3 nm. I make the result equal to 1.26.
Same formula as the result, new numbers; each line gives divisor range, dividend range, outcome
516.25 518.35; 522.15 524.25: 1.27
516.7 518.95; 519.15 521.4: 1.24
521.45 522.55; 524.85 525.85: 1.03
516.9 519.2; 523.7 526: 1.23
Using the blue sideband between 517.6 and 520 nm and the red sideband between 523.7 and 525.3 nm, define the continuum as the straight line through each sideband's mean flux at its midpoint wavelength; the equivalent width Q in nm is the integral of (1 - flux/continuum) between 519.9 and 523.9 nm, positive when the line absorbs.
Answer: 0.171 nm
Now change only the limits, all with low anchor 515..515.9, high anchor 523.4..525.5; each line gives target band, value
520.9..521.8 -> 0.096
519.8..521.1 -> 0.111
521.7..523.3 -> 0.114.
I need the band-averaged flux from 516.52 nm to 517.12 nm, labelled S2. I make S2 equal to 19.2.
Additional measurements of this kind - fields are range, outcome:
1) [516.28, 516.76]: 26.2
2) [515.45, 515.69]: 32.3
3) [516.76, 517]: 11.5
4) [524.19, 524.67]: 31.9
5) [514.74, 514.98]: 28.3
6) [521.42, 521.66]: 27.9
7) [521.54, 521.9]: 30.4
